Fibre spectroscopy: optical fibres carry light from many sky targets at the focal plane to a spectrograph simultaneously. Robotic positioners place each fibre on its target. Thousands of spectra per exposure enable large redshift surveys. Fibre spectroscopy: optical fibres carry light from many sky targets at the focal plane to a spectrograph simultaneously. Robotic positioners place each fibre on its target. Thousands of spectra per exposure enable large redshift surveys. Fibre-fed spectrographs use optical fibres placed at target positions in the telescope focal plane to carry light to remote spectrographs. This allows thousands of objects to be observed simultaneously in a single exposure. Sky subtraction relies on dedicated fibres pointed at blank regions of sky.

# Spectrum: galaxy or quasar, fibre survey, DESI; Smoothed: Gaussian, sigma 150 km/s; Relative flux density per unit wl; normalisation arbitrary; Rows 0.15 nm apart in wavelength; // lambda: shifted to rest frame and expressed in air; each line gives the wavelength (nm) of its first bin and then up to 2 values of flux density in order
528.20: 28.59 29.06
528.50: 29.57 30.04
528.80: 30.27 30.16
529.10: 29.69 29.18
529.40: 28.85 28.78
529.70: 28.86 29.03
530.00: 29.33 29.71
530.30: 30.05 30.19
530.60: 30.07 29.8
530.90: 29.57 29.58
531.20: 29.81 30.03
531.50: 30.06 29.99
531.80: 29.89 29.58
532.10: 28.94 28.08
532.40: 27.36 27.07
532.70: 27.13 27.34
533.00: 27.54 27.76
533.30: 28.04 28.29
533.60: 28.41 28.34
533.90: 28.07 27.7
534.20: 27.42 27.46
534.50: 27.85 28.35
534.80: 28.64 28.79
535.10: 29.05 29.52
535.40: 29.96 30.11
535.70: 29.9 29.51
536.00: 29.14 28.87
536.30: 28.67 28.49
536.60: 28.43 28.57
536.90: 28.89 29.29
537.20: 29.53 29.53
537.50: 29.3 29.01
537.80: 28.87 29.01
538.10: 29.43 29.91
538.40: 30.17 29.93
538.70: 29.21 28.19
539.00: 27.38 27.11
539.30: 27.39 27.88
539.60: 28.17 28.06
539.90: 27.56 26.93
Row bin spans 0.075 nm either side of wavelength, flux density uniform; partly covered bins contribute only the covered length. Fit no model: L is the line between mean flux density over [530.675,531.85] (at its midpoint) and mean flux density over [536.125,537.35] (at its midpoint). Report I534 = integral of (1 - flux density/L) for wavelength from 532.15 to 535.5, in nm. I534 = 0.14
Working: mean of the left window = 29.8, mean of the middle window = 28.1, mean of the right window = 28.9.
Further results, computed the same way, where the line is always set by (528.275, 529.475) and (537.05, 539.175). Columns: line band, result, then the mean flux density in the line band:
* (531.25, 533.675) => 0.08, 28.5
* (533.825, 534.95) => 0.05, 28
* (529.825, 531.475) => -0.02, 29.8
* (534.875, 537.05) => 0.01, 29.1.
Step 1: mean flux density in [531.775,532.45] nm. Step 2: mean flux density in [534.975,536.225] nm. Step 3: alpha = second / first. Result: 1.0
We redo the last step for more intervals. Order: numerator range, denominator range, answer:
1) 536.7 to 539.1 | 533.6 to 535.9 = 1.02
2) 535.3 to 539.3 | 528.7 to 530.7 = 0.98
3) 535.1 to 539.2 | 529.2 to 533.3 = 1.00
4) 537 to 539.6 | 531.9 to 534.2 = 1.03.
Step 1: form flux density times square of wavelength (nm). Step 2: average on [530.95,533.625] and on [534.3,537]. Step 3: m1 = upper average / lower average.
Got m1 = 1.02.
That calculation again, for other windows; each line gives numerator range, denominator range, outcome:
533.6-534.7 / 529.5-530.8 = 0.96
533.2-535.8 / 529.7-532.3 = 0.98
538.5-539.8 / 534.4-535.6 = 0.99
